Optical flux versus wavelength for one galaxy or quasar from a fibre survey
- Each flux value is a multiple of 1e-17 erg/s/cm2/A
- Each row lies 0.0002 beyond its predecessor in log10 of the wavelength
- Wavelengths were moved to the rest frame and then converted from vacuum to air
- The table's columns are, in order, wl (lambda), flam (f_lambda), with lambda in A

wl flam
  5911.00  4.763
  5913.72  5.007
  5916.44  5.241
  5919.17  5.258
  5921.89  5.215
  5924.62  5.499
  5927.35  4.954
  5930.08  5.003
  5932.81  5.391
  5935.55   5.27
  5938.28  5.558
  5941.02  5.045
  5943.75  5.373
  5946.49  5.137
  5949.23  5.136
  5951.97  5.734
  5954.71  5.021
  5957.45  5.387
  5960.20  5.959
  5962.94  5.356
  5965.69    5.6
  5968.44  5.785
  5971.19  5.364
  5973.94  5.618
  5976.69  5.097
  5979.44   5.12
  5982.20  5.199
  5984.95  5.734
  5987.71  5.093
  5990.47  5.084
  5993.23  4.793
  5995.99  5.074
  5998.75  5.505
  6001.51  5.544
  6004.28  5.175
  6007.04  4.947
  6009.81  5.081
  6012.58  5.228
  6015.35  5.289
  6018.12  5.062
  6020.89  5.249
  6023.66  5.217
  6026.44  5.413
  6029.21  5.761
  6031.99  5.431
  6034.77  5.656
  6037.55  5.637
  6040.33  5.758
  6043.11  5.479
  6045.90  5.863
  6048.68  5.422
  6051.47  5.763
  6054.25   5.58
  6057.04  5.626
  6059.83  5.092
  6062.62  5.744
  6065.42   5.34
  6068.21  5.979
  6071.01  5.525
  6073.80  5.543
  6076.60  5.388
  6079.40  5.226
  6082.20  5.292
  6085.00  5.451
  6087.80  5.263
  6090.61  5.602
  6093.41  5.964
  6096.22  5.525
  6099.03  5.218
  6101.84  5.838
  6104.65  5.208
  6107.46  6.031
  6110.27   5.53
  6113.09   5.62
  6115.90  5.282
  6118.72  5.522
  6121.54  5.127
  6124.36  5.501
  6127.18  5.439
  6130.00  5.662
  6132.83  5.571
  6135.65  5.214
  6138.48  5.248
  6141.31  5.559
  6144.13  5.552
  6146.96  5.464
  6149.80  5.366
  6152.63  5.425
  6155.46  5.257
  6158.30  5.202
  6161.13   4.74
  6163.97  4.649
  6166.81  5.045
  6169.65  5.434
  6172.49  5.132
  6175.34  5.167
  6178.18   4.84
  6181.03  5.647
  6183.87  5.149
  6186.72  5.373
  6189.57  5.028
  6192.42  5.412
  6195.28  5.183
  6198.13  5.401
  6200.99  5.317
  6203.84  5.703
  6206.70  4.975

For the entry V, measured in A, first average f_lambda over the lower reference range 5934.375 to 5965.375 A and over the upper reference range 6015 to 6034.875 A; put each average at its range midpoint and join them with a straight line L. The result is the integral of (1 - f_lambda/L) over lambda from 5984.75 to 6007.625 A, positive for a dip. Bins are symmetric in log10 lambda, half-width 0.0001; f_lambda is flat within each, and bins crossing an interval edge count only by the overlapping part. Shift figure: 0.7 A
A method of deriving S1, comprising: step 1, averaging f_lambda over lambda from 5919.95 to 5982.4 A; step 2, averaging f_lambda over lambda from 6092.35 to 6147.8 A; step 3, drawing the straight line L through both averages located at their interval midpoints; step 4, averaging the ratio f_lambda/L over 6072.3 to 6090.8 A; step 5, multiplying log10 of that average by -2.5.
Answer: 0.02 mag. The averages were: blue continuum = 5.34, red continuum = 5.5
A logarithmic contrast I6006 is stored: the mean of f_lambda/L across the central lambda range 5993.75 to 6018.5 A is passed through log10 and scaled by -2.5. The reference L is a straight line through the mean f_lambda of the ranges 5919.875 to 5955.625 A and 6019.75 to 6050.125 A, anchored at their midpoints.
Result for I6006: 0.05 mag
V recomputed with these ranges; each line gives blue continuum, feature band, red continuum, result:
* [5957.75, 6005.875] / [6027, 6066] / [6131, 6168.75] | -1.94 A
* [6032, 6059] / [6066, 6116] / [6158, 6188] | -0.81 A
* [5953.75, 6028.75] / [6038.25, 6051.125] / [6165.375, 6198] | -0.88 A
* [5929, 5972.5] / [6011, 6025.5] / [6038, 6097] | 0.70 A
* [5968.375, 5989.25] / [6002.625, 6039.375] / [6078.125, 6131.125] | 0.48 A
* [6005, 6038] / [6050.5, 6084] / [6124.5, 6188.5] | -1.24 A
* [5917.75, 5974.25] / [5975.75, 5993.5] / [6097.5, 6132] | 0.68 A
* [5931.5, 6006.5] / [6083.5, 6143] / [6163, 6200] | -2.87 A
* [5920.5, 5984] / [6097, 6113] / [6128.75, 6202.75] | -0.84 A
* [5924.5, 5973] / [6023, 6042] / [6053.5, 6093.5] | -0.40 A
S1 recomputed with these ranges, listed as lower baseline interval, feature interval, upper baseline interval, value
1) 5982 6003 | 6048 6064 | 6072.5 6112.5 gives -0.025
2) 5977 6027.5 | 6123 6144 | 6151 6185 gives -0.063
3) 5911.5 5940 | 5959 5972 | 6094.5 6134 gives -0.067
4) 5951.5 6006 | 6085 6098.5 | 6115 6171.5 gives -0.045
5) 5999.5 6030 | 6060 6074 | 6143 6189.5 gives -0.068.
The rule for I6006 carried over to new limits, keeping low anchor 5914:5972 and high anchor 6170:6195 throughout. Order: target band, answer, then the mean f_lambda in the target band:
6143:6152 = -0.04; 5.45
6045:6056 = -0.07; 5.65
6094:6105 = -0.05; 5.51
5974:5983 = 0.02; 5.2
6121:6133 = -0.04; 5.47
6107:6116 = -0.07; 5.62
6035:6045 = -0.07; 5.64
